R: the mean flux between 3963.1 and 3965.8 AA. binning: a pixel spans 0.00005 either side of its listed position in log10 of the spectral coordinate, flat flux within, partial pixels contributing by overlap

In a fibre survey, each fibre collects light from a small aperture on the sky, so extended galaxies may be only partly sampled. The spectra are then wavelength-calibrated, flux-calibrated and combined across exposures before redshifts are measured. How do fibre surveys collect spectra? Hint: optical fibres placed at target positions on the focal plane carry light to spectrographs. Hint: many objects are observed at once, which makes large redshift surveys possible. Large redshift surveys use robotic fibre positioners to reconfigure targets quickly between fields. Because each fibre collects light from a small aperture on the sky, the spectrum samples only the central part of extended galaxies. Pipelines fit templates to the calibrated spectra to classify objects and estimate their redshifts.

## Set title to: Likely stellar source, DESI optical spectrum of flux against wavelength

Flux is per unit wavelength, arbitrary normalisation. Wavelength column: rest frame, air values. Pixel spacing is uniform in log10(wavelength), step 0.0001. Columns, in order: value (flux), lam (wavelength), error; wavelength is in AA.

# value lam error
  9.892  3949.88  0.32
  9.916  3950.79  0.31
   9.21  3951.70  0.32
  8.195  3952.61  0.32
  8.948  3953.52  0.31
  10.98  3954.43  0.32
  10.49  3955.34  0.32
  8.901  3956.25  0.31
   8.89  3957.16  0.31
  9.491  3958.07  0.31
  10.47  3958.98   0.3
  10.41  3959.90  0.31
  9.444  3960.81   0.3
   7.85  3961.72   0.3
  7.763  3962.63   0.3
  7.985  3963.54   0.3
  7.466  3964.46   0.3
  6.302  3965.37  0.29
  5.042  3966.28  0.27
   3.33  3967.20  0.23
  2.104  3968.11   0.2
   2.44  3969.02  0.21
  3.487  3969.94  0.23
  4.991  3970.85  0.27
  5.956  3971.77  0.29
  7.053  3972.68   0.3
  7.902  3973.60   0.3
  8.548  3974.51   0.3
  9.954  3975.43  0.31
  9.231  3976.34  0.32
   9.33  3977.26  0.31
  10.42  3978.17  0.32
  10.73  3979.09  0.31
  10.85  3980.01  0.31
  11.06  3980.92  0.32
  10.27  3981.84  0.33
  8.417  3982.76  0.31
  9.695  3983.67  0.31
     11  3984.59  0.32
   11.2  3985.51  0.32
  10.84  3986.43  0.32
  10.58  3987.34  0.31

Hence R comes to 7.24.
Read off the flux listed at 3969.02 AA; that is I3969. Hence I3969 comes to 2.44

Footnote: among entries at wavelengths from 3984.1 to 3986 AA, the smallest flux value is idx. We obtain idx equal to 11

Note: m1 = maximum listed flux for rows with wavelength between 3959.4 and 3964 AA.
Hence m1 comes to 10.41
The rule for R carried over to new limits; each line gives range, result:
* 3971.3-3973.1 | 6.48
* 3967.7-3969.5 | 2.29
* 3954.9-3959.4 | 9.65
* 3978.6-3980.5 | 10.8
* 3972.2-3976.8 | 8.53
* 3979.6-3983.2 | 10.1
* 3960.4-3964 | 8.25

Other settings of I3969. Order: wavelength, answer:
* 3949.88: 9.892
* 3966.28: 5.042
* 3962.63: 7.763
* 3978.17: 10.42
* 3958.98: 10.47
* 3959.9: 10.41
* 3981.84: 10.27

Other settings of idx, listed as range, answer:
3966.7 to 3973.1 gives 2.104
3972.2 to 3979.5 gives 7.053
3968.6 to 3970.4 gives 2.44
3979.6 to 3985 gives 8.417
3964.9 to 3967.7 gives 3.33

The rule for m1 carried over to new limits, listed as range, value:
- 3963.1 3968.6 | 7.985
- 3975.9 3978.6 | 10.42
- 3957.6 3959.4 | 10.47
